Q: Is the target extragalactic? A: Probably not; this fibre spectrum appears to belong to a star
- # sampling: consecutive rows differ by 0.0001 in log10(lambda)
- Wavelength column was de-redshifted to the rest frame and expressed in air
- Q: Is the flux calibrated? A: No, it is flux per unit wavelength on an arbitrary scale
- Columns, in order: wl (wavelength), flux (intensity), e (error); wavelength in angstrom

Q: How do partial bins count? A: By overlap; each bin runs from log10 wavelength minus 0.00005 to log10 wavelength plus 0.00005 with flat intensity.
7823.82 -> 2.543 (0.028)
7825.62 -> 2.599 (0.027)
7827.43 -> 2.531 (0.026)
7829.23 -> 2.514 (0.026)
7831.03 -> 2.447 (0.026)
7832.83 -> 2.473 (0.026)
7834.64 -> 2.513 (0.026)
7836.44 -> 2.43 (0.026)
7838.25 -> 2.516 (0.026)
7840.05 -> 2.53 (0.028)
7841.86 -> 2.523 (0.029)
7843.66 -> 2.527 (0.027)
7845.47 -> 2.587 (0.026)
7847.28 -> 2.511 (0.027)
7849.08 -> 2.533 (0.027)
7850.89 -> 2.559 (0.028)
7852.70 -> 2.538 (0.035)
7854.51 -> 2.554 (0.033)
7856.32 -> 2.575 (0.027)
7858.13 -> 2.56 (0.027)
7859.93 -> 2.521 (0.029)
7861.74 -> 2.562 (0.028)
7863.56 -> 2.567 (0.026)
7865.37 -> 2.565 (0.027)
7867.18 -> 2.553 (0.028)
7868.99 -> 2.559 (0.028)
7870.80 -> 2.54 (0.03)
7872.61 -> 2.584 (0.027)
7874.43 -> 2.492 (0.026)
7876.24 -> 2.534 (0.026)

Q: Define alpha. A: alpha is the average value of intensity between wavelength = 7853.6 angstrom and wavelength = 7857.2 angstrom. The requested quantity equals 2.56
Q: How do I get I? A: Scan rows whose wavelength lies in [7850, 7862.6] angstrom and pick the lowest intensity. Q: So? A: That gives 2.521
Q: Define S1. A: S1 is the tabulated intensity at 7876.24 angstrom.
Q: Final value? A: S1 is 2.534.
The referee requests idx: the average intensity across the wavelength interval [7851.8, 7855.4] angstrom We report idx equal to 2.54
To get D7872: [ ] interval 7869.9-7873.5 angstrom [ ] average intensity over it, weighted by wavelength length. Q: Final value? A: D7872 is 2.56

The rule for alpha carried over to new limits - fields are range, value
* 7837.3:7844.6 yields 2.52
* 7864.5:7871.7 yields 2.56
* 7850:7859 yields 2.56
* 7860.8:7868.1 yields 2.56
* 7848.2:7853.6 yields 2.54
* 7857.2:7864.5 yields 2.55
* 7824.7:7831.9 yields 2.52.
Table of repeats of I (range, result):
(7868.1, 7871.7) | 2.54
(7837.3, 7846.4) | 2.516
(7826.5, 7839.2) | 2.43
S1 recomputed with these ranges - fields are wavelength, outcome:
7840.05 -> 2.53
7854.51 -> 2.554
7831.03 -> 2.447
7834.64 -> 2.513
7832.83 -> 2.473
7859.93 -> 2.521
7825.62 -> 2.599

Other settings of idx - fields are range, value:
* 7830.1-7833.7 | 2.46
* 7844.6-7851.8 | 2.55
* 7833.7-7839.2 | 2.49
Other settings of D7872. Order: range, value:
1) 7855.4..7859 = 2.57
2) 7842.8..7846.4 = 2.55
